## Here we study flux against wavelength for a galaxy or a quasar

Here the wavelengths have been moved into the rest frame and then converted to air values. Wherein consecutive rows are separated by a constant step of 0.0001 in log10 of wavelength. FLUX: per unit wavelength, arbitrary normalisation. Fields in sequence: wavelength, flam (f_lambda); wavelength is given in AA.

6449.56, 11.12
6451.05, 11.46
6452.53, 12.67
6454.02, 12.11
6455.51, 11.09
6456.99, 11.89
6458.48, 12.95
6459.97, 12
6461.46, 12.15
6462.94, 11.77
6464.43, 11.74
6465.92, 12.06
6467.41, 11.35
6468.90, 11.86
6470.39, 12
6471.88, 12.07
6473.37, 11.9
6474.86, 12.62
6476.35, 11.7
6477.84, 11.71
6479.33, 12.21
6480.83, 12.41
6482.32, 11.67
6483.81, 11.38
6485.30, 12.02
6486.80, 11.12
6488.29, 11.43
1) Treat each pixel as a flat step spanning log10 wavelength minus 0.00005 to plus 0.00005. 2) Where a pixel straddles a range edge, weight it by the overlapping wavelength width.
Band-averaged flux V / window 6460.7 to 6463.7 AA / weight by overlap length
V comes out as 12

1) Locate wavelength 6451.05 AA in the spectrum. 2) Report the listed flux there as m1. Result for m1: 11.46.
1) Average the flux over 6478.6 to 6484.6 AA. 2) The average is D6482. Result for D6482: 11.9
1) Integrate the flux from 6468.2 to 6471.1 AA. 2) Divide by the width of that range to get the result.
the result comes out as 11.9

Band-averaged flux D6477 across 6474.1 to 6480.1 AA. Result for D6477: 12.1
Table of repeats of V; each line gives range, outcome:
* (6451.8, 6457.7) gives 11.9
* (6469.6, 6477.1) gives 12.1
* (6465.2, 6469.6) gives 11.7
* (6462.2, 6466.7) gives 11.9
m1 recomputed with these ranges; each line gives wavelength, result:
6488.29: 11.43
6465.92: 12.06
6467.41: 11.35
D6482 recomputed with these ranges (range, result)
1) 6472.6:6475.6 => 12.3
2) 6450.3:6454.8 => 12.1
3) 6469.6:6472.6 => 12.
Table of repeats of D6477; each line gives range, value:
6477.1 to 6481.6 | 12.1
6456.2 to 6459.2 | 12.4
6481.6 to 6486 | 11.7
